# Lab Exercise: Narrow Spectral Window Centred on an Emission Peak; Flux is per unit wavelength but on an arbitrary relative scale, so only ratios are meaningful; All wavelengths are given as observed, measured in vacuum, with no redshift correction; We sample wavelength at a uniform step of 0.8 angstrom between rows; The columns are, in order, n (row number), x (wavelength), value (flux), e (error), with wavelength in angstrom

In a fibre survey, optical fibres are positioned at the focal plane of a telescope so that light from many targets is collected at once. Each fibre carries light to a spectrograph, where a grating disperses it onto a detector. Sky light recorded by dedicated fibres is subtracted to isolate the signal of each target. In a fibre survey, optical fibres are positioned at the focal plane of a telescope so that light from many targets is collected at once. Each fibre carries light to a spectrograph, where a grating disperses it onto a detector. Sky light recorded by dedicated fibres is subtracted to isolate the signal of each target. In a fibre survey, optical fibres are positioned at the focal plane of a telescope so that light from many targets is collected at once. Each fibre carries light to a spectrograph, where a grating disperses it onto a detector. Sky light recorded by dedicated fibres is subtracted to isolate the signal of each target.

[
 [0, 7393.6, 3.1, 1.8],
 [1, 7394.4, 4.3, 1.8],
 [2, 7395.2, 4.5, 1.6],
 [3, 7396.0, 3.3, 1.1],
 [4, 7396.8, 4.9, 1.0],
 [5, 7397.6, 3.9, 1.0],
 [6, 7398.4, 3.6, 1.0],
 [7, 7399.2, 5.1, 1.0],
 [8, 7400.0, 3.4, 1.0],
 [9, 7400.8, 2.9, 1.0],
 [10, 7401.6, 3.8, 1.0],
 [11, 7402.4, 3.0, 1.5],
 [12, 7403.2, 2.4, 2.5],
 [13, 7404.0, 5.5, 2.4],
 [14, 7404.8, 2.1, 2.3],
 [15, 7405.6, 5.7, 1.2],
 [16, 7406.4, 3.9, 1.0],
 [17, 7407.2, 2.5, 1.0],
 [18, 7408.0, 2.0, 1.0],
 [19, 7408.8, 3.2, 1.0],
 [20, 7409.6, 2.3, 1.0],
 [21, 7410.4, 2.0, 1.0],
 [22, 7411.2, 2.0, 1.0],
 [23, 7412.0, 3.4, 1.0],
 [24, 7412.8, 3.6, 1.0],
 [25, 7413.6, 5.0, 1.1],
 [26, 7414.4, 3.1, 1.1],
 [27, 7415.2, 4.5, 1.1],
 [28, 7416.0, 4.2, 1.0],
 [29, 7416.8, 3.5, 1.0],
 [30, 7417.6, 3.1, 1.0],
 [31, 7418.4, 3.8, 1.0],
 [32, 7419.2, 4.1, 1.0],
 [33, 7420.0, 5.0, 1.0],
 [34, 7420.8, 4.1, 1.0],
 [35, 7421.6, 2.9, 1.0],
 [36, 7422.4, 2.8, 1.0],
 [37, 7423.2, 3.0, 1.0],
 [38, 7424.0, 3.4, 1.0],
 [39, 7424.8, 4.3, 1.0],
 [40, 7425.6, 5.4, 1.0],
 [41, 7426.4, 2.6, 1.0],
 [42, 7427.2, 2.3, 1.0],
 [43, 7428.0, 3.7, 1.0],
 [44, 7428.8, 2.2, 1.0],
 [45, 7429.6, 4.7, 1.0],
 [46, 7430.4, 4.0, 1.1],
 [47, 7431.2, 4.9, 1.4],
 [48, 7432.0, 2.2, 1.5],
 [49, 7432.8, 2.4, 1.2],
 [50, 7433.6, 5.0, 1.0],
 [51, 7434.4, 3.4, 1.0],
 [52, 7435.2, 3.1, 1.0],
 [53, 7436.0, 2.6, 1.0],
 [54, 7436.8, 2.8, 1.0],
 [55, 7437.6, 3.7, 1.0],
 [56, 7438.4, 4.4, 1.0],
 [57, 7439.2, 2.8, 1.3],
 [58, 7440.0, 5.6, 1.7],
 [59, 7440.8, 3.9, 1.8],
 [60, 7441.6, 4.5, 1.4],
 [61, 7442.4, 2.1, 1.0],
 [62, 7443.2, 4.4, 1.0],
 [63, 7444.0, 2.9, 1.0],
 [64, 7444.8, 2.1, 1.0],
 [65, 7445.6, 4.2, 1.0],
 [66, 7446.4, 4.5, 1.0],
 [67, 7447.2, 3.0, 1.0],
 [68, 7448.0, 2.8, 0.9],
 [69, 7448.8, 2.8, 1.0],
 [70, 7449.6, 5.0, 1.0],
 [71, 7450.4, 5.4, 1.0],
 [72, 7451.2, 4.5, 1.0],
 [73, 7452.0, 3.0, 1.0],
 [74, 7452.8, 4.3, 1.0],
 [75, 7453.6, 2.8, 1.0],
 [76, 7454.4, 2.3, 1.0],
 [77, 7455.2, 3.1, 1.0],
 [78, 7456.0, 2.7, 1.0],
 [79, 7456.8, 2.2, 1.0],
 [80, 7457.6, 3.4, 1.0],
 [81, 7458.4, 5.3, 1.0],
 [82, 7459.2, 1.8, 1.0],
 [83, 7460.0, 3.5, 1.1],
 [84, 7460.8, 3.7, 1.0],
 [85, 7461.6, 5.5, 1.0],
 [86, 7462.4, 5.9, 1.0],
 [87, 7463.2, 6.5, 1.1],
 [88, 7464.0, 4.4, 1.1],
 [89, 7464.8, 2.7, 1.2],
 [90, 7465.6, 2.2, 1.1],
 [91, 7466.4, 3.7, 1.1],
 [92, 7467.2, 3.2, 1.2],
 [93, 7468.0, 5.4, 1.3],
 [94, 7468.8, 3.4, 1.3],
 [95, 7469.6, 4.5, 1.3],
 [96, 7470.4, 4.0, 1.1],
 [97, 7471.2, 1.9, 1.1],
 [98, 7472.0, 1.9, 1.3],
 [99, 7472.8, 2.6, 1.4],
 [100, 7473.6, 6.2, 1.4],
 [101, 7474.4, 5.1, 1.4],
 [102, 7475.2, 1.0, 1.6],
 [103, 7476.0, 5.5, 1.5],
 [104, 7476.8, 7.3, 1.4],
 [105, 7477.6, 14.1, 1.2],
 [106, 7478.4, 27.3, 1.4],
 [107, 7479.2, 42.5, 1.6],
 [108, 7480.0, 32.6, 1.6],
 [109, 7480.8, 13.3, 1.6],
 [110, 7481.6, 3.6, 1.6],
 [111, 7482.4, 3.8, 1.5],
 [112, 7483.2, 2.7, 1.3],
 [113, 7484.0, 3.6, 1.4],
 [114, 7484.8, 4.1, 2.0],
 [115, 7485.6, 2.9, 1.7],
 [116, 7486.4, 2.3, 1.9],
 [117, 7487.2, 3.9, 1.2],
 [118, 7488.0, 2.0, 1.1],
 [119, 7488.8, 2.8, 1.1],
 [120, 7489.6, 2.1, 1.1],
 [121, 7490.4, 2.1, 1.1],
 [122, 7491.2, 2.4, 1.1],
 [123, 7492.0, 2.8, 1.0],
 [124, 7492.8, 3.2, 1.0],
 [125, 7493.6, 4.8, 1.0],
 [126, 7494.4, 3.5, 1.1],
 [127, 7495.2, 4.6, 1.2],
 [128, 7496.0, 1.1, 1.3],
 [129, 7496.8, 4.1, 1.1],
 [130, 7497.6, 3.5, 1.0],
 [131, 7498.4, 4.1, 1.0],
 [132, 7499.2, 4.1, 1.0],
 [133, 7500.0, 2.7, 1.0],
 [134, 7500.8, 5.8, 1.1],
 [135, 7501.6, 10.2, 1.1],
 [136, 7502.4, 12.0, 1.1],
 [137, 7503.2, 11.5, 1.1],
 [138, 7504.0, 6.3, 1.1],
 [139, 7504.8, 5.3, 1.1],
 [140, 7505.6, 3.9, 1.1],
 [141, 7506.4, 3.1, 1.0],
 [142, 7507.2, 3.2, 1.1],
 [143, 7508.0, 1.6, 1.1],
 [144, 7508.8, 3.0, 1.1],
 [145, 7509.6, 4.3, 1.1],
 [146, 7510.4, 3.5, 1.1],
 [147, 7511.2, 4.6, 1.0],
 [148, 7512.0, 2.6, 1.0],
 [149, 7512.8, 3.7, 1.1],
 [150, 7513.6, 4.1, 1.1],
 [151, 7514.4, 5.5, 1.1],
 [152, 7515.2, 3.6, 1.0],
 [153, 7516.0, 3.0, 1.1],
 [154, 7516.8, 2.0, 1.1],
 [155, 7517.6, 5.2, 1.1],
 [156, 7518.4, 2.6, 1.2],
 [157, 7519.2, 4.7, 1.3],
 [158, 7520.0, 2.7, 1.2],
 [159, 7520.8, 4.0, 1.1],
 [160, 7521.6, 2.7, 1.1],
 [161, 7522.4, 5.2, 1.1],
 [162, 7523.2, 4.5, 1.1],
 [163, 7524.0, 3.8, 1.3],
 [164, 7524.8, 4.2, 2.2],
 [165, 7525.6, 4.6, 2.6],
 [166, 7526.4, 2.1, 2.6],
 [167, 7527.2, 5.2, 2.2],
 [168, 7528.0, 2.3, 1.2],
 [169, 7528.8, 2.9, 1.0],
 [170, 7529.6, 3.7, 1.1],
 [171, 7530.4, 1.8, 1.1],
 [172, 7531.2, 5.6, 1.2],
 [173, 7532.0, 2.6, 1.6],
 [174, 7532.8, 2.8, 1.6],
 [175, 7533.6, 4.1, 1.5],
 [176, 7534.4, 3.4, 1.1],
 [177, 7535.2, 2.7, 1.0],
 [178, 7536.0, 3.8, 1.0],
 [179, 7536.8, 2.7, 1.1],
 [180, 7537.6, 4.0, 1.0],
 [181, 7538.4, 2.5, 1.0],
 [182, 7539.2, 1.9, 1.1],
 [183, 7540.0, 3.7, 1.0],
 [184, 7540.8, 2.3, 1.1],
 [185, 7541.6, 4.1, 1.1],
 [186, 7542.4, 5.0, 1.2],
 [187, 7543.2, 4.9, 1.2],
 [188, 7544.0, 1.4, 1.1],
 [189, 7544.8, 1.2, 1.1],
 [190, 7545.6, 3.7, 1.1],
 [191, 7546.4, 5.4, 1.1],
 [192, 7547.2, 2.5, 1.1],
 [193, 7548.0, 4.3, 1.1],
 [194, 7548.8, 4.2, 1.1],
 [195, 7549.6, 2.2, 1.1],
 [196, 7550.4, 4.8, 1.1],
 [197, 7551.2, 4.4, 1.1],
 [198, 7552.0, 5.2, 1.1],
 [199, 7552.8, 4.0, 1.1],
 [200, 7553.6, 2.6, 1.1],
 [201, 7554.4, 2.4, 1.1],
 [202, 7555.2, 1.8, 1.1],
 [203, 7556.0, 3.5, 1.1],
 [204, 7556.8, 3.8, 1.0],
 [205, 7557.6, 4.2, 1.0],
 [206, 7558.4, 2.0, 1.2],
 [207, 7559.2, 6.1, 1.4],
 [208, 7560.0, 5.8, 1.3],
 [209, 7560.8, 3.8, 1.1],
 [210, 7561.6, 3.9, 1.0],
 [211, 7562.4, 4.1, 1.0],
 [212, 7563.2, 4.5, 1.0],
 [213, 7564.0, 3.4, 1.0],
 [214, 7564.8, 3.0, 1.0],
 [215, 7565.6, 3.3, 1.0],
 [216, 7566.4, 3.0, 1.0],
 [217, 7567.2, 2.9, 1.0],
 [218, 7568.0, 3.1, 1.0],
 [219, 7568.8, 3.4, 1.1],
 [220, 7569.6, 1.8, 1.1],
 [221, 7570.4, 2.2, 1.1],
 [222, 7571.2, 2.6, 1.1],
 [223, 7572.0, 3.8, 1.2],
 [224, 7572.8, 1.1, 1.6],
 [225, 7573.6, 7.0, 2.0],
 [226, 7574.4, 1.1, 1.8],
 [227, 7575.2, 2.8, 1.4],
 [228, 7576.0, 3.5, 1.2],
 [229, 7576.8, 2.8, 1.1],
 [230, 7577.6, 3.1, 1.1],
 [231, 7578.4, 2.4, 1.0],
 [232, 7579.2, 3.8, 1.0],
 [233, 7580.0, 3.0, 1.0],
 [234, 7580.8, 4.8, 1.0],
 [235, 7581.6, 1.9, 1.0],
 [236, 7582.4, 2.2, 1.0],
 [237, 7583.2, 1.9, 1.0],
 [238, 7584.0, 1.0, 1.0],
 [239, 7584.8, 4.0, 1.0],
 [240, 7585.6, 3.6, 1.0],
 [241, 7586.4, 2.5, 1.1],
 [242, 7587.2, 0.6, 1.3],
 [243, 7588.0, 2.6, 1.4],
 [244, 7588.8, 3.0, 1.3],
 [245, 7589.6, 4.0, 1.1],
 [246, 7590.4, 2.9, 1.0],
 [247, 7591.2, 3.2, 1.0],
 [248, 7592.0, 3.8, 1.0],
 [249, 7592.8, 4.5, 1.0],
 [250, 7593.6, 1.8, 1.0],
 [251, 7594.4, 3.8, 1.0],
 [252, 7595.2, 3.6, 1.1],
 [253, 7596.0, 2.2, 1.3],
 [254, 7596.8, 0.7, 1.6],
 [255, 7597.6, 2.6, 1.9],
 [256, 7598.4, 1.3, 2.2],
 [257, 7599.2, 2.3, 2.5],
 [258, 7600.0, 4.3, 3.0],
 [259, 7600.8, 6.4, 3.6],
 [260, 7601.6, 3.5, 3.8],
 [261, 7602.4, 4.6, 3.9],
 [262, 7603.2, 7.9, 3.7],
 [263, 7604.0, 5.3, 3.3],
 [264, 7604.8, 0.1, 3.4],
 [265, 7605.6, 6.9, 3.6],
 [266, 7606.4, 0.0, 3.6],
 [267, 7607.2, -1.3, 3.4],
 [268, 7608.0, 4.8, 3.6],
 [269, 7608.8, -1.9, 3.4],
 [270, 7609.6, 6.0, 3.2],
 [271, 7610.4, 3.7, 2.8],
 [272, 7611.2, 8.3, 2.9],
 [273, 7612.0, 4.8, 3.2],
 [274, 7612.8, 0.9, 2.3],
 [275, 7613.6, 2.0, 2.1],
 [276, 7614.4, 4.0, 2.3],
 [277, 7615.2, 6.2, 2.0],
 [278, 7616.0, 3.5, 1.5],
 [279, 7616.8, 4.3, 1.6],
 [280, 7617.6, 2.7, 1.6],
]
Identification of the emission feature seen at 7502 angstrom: [N II] 6583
